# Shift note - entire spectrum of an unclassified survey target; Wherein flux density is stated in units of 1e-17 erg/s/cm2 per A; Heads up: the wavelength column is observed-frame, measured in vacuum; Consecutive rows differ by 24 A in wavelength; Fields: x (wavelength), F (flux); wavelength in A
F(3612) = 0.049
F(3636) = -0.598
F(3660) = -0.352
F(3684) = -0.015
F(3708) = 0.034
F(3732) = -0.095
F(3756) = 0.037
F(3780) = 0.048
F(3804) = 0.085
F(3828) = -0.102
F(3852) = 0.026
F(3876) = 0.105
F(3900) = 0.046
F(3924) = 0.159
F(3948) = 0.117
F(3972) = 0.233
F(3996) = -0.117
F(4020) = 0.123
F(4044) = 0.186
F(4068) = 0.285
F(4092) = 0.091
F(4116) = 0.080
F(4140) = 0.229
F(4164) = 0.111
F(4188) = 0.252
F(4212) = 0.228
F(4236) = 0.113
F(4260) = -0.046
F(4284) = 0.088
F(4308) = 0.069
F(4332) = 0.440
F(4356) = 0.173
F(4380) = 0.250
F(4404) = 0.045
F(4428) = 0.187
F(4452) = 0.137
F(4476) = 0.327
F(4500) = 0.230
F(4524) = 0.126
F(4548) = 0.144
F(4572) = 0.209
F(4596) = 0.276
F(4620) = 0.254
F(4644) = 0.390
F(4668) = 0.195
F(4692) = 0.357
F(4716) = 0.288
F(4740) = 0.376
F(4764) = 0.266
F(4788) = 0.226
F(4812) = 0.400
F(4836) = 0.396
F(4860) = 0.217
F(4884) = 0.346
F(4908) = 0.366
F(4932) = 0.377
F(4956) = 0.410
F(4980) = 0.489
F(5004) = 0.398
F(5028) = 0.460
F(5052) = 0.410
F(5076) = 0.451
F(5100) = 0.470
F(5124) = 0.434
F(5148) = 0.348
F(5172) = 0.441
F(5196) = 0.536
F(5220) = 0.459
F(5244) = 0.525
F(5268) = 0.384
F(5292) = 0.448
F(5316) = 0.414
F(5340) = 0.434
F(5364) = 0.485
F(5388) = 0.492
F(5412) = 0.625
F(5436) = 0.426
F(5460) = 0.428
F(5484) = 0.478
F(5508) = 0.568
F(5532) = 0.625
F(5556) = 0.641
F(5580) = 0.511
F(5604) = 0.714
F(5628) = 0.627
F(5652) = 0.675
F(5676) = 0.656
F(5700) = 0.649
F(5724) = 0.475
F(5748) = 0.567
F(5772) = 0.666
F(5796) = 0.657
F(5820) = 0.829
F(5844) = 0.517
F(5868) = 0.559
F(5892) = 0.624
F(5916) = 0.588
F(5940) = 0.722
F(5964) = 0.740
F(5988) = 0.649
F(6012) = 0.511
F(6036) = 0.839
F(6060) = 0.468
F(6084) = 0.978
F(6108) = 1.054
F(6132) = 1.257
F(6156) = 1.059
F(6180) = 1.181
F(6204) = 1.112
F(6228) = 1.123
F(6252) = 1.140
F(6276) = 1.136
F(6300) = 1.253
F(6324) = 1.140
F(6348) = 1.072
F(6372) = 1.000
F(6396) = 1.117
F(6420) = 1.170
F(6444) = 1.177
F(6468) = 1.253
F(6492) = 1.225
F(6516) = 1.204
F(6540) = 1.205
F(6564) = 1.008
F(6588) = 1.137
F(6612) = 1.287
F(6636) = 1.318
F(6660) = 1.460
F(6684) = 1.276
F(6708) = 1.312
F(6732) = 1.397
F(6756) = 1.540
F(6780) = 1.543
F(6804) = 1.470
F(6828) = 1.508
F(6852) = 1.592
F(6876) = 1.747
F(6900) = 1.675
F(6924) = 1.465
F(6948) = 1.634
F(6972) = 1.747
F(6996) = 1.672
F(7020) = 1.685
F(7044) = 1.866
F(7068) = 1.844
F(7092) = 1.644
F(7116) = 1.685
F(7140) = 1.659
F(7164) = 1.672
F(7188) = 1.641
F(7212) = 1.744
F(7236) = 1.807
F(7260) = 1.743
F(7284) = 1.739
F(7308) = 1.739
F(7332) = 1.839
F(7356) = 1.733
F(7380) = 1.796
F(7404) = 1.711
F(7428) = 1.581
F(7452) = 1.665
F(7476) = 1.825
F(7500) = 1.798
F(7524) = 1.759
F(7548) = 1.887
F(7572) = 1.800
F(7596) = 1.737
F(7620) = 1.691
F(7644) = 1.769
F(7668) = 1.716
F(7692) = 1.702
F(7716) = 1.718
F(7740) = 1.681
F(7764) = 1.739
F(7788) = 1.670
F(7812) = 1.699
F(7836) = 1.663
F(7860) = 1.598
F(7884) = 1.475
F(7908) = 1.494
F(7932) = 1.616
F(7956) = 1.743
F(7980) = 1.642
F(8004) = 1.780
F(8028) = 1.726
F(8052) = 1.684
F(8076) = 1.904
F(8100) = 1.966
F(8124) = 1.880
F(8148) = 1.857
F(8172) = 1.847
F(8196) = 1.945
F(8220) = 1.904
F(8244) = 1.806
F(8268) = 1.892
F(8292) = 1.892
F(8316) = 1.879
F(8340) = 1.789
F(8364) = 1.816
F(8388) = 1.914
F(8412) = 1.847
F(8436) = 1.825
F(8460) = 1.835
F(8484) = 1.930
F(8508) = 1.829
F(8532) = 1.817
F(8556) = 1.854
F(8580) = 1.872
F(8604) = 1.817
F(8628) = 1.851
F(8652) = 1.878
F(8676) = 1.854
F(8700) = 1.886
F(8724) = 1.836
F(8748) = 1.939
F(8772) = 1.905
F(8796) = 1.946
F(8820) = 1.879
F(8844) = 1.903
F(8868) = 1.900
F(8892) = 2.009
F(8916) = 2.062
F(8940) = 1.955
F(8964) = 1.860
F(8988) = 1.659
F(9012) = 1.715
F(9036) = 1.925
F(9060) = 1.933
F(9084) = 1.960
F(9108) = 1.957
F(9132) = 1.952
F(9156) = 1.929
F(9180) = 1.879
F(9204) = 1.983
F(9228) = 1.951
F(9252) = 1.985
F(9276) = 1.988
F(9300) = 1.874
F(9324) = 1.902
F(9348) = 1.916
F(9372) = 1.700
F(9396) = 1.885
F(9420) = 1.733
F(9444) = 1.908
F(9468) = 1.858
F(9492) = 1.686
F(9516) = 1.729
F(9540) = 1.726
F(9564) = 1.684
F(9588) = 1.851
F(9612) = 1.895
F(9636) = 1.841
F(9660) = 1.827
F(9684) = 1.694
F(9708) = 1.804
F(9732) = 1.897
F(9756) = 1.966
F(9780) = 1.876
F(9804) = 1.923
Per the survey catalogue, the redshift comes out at 0.526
